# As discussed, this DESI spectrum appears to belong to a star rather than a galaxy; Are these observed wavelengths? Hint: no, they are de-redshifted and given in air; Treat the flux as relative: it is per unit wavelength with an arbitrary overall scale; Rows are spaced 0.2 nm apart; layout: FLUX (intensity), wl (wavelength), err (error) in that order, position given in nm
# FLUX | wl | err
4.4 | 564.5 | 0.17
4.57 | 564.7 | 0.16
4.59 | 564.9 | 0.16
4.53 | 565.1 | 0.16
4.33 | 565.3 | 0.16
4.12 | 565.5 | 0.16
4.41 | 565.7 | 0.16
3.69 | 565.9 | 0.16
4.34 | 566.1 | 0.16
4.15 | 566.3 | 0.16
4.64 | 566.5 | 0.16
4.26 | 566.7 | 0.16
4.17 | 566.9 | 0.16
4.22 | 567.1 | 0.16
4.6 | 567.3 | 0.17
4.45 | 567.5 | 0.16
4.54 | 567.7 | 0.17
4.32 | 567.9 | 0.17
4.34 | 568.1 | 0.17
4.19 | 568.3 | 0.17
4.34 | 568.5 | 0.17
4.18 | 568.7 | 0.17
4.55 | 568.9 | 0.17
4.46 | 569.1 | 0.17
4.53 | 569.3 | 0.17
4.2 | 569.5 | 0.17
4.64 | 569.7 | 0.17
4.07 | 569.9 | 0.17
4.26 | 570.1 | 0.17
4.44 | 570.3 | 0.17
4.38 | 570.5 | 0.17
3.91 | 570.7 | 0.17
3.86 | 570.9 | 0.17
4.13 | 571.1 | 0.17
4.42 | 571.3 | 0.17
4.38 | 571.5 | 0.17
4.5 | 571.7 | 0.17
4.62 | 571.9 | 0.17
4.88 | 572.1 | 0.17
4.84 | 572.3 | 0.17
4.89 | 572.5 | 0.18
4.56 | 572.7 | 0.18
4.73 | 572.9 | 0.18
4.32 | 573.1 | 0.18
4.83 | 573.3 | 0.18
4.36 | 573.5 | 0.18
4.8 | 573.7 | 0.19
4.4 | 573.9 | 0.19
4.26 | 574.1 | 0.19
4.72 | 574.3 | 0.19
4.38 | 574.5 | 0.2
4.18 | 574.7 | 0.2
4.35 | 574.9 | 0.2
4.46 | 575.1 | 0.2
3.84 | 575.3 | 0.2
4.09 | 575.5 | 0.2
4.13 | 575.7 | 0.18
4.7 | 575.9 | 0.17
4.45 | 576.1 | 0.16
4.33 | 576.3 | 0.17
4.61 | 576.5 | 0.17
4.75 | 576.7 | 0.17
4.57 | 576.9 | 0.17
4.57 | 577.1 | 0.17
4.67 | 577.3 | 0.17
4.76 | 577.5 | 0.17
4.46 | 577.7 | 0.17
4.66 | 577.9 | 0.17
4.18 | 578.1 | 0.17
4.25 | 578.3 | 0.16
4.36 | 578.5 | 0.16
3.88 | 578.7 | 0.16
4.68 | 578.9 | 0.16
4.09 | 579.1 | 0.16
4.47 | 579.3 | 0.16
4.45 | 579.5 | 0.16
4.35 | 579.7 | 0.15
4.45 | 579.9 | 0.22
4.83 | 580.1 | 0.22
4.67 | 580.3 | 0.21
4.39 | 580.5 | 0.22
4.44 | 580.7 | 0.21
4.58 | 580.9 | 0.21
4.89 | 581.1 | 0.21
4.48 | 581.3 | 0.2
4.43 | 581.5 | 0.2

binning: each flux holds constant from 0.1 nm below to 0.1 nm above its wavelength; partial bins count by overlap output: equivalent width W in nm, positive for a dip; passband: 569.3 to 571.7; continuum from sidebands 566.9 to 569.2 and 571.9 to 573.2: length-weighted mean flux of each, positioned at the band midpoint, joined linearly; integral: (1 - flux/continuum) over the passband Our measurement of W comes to 0.15 nm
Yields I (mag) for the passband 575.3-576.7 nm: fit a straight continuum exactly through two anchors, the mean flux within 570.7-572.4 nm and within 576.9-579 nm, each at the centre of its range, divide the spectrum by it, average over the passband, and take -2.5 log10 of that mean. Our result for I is 0.02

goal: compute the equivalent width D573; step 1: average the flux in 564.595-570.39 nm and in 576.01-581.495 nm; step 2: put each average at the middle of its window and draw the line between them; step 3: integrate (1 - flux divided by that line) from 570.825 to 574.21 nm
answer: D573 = -0.08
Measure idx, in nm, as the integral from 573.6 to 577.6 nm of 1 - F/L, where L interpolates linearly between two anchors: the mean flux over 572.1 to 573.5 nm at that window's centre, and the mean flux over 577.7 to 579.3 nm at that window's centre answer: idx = 0.05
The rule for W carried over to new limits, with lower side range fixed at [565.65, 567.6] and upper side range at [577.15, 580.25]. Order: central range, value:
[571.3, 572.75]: -0.098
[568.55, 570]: -0.017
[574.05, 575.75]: 0.047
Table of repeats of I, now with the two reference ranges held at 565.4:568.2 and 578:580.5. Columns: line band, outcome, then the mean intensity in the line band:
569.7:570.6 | 0.00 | 4.33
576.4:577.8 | -0.06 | 4.63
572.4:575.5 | -0.03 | 4.46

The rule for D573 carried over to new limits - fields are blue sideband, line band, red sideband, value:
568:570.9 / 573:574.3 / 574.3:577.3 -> -0.04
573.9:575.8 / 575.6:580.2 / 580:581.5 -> -0.02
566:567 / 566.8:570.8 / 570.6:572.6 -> 0.03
